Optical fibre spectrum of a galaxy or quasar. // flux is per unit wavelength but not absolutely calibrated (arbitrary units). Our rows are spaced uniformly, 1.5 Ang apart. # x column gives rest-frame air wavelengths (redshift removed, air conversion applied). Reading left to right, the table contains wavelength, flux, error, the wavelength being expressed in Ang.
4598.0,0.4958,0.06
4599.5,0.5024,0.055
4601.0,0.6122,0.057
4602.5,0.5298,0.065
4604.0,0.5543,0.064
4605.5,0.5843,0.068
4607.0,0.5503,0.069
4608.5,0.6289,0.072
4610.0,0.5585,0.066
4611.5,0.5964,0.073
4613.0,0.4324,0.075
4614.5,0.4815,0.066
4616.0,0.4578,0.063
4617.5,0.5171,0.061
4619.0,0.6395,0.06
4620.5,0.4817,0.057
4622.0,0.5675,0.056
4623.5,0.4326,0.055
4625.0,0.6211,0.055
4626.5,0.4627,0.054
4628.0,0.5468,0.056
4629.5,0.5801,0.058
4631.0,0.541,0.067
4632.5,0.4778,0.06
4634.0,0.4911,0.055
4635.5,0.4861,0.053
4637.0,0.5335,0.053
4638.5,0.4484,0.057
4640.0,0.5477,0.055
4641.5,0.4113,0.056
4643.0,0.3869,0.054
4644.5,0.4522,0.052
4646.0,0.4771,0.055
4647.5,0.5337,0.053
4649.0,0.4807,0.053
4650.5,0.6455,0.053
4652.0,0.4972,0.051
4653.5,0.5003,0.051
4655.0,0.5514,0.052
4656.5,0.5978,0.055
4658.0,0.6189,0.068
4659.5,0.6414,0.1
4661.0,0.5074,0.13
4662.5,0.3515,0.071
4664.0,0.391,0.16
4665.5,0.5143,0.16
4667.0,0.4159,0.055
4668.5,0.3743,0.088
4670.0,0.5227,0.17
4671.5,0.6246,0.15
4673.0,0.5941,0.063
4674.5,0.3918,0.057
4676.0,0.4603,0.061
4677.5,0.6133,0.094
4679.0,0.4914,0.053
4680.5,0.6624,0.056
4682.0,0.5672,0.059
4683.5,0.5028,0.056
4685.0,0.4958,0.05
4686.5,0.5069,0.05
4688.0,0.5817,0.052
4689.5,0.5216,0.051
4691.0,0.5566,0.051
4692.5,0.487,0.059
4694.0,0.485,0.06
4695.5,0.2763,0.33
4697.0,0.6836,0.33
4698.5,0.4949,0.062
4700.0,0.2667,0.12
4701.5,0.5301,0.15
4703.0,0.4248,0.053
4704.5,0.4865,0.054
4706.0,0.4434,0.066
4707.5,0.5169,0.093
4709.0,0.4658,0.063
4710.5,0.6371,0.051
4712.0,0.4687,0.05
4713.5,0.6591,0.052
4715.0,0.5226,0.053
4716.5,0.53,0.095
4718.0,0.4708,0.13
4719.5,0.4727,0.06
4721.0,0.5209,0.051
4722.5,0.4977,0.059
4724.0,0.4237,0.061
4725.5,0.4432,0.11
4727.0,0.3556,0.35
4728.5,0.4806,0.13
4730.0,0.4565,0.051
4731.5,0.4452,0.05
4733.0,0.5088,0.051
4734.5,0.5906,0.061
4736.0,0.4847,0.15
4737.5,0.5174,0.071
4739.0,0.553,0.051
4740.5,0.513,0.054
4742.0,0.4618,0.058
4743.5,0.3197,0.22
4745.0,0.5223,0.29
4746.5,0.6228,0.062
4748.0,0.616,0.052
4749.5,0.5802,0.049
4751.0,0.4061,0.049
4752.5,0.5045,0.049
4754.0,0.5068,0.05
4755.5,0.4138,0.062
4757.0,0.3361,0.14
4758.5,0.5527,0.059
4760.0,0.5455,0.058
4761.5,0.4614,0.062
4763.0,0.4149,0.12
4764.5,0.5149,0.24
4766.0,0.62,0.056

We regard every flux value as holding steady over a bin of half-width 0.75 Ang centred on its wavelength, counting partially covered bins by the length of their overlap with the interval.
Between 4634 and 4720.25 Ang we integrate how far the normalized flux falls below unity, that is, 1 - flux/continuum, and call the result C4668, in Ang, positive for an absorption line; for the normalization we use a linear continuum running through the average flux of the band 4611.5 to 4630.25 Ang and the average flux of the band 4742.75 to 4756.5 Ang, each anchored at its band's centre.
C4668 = 0.9 Ang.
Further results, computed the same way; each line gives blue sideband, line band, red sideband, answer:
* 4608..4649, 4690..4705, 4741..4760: 0.86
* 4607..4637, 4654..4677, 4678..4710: 0.25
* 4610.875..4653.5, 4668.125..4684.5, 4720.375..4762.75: -1.04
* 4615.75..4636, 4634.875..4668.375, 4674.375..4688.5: 1.93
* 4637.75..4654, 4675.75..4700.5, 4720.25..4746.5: -1.41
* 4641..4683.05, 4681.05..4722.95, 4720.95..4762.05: -0.42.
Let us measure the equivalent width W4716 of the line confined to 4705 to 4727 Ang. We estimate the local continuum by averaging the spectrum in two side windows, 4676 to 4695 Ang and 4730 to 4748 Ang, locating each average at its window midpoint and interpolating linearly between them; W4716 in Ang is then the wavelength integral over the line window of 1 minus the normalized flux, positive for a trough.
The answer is 0.8 Ang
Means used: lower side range 0.533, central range 0.5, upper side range 0.506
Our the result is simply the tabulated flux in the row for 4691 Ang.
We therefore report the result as 0.5566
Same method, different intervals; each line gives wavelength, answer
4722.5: 0.4977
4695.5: 0.2763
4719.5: 0.4727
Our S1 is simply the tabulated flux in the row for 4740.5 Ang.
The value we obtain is 0.513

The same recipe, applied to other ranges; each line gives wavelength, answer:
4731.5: 0.4452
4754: 0.5068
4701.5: 0.5301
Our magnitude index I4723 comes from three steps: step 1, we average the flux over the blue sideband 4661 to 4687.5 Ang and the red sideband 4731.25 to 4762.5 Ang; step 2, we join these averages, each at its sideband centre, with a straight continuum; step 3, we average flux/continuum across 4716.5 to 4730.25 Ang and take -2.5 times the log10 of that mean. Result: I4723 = 0.08 mag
